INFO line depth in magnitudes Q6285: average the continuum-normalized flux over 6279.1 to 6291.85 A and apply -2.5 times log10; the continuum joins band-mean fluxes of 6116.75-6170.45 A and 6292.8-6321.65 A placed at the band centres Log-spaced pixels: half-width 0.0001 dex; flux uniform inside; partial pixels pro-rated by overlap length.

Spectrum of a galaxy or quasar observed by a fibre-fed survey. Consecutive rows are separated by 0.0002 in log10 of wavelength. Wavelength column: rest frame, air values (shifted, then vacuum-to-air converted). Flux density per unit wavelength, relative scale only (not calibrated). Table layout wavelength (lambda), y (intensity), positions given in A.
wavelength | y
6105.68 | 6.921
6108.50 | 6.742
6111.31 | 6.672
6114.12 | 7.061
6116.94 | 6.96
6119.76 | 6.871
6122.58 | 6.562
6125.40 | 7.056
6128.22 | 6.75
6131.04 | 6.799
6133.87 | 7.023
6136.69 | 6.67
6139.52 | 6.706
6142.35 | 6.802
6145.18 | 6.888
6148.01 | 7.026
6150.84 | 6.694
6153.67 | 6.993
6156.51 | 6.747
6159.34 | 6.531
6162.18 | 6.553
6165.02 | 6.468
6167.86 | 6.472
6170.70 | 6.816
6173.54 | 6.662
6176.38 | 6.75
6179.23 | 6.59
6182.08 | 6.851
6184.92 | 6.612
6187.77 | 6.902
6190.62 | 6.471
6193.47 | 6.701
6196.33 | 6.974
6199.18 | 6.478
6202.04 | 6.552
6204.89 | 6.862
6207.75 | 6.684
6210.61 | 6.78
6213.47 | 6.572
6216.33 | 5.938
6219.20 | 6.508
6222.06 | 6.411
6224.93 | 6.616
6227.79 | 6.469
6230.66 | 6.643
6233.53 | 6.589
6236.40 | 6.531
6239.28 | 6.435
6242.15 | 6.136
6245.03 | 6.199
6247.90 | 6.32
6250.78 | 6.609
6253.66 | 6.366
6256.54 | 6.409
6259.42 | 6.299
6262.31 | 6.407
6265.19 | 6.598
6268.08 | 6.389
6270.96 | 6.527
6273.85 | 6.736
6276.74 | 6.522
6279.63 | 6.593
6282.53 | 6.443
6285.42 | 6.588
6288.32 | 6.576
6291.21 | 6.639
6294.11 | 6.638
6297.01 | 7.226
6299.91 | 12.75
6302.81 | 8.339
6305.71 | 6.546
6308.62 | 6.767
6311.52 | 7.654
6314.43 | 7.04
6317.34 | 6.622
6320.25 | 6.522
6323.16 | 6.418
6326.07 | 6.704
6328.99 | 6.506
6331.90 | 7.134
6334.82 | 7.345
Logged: 0.15 mag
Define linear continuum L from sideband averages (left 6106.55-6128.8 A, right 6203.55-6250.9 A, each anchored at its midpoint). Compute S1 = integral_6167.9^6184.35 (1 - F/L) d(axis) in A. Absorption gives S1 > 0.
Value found -0.1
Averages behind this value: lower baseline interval 6.84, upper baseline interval 6.48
